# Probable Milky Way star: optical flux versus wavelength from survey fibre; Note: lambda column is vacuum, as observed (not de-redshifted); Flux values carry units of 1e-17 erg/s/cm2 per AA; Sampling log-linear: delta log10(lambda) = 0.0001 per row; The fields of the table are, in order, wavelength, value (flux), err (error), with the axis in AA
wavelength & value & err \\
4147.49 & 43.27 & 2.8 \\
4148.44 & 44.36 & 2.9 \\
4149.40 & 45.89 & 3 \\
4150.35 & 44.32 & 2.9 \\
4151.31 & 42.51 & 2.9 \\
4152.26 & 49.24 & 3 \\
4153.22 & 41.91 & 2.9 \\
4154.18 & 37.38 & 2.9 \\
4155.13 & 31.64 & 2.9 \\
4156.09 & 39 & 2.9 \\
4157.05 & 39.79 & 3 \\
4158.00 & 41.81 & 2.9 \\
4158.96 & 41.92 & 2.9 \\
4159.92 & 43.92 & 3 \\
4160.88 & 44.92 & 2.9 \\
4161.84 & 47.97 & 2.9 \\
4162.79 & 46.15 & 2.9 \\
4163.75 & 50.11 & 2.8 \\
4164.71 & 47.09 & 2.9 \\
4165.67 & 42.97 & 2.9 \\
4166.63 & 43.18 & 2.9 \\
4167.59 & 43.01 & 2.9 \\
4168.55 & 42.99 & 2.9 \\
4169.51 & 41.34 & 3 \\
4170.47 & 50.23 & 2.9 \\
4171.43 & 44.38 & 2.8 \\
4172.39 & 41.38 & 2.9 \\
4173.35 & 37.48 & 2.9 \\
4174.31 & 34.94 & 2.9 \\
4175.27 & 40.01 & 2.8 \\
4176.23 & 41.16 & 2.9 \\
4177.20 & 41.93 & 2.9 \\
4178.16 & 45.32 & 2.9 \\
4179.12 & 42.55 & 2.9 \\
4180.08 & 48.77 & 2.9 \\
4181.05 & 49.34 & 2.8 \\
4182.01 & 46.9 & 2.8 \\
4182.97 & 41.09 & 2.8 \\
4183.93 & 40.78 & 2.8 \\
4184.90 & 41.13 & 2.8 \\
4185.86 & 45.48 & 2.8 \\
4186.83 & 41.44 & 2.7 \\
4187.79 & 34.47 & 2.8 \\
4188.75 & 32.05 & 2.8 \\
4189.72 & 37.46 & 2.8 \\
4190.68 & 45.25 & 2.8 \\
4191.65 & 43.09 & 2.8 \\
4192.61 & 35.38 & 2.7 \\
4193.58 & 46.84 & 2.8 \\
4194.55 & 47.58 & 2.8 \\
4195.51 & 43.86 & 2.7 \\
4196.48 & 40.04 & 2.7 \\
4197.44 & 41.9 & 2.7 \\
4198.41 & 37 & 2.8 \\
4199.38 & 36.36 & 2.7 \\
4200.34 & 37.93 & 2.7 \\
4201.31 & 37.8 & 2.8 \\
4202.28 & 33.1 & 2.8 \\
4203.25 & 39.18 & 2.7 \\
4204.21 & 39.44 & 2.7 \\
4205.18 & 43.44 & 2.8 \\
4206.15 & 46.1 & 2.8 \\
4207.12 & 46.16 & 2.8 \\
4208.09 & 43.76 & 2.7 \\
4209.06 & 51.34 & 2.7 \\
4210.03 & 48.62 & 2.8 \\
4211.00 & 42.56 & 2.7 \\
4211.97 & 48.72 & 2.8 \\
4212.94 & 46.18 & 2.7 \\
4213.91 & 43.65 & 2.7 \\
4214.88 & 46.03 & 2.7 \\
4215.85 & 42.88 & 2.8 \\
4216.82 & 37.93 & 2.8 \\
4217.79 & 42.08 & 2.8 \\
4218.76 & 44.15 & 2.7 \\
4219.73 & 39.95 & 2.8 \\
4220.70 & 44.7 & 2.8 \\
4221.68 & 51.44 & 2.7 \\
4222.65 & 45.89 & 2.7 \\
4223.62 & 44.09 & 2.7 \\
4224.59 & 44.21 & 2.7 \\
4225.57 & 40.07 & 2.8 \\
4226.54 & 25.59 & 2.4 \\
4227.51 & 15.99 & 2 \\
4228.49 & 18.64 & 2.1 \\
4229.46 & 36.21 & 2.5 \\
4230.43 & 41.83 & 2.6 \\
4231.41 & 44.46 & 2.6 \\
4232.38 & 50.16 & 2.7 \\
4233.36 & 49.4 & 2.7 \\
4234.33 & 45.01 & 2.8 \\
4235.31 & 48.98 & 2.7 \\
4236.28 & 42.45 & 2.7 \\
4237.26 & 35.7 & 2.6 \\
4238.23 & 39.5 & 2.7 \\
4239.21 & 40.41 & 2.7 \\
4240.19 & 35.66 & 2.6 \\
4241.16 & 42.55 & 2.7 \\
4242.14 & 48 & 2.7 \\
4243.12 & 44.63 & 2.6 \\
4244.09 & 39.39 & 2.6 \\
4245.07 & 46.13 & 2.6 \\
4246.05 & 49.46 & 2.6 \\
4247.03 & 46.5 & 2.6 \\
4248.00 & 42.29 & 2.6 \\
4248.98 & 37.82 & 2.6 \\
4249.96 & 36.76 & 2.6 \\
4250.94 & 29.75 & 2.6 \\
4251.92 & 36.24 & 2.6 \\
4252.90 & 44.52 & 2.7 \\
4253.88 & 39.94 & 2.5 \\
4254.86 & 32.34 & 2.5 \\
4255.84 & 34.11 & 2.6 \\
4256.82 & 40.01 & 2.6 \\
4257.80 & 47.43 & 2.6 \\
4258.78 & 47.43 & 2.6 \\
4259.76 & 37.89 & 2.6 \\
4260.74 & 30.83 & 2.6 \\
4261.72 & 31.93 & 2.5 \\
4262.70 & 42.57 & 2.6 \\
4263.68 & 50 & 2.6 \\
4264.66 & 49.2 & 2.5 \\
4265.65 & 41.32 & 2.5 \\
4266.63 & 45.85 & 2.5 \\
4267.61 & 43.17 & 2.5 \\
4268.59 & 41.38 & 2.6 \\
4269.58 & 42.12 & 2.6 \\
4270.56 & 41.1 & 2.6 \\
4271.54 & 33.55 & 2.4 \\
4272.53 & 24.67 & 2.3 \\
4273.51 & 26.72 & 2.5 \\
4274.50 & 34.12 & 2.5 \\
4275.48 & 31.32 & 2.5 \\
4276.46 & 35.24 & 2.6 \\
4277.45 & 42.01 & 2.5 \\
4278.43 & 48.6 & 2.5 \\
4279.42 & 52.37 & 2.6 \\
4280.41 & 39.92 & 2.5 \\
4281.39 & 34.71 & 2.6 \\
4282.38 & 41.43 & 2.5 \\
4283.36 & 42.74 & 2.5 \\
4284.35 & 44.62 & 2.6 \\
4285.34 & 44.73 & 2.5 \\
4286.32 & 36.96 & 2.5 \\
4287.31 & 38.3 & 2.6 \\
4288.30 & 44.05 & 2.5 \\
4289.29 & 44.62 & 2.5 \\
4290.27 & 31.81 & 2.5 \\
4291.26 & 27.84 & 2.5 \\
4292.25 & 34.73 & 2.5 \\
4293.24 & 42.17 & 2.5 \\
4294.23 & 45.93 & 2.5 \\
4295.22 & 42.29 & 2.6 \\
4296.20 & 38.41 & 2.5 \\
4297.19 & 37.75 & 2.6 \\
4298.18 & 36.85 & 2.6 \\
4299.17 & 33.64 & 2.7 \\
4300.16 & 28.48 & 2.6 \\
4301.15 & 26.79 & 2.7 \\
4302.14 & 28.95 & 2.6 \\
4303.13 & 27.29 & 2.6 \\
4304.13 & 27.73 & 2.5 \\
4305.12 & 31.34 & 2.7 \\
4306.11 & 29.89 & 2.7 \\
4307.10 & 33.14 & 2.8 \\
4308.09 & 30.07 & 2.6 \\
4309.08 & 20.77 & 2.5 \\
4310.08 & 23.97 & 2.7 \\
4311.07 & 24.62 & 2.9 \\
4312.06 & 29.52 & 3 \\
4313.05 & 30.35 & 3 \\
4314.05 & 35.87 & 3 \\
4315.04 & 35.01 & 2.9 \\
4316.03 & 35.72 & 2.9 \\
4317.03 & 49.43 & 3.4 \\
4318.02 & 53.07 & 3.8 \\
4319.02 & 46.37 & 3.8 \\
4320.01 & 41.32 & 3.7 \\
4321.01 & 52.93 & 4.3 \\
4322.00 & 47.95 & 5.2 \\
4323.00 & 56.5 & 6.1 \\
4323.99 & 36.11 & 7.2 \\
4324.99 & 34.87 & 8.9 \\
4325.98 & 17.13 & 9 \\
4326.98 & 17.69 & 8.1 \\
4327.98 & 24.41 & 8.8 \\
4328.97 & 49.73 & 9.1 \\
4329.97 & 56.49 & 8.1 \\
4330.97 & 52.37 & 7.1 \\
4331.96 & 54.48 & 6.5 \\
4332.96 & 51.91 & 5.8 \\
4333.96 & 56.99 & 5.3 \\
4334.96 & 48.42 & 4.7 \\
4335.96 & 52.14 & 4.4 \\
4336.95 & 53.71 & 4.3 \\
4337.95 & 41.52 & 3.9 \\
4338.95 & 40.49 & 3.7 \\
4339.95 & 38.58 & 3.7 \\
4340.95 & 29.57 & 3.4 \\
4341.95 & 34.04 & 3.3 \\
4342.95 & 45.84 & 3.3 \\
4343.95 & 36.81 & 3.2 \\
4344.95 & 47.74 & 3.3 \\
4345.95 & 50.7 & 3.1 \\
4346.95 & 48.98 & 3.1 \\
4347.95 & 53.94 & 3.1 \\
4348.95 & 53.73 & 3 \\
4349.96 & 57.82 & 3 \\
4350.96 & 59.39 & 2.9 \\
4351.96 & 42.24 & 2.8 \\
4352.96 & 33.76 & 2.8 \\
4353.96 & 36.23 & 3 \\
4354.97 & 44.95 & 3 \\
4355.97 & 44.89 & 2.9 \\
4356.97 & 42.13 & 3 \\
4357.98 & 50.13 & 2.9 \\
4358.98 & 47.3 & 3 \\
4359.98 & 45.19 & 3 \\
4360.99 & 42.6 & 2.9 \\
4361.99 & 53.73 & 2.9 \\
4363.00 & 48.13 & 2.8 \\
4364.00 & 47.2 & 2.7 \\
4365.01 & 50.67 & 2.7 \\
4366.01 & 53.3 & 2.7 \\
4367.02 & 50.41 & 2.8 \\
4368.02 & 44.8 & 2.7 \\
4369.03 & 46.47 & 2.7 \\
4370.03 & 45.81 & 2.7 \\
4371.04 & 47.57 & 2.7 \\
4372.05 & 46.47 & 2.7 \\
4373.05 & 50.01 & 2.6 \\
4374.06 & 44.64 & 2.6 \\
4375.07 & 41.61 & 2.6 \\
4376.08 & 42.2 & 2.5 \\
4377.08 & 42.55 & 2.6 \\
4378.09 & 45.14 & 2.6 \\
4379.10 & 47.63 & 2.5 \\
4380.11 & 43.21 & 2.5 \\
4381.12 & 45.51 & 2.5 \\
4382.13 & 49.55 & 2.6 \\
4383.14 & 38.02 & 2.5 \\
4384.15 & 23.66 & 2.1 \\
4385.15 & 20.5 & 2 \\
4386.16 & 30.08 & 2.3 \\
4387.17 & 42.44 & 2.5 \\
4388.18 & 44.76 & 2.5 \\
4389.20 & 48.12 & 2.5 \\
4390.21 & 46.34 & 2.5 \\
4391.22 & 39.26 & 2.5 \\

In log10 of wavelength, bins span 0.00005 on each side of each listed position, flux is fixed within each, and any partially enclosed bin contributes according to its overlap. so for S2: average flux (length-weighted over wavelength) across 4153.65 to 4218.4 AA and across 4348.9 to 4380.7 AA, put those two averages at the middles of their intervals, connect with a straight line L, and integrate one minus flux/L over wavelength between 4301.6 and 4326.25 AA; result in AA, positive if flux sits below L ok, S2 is 5.43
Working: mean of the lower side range 42.4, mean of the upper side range 46.5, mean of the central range 35.4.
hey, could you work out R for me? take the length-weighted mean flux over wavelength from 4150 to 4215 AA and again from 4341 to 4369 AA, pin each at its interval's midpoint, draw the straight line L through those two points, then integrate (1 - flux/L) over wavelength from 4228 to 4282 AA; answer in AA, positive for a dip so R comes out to 4.8 AA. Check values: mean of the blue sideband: 42.5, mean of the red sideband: 46.6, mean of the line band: 40.3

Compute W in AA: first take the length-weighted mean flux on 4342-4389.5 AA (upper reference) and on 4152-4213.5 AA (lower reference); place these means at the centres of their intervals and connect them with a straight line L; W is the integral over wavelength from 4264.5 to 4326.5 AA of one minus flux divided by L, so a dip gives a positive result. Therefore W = 9.5 AA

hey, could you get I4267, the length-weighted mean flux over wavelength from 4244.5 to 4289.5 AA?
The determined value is 40.2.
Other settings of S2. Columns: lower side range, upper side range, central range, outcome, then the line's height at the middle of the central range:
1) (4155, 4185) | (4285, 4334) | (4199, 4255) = -0.76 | 40.8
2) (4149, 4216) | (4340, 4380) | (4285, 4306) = 4.30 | 44.7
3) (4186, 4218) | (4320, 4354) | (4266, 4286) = 1.78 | 43.4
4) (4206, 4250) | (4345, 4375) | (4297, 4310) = 4.44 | 45.3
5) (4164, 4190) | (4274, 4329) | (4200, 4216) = -1.01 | 40.9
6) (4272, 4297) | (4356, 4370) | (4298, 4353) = 4.53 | 43.4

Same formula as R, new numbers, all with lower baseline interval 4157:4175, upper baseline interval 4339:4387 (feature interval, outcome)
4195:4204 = 1.04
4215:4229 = 1.65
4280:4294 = 1.49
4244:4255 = 0.87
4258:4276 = 2.12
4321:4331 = 1.08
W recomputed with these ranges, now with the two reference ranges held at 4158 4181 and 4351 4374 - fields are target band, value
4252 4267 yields 1.4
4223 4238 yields 1.9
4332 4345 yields 0.4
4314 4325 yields 0.3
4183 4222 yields 1.8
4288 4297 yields 1.3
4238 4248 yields 0.3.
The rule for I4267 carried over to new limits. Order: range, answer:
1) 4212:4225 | 44.3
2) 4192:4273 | 41.1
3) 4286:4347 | 38.7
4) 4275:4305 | 37.7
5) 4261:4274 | 39.4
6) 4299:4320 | 32.7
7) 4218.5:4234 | 39.8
